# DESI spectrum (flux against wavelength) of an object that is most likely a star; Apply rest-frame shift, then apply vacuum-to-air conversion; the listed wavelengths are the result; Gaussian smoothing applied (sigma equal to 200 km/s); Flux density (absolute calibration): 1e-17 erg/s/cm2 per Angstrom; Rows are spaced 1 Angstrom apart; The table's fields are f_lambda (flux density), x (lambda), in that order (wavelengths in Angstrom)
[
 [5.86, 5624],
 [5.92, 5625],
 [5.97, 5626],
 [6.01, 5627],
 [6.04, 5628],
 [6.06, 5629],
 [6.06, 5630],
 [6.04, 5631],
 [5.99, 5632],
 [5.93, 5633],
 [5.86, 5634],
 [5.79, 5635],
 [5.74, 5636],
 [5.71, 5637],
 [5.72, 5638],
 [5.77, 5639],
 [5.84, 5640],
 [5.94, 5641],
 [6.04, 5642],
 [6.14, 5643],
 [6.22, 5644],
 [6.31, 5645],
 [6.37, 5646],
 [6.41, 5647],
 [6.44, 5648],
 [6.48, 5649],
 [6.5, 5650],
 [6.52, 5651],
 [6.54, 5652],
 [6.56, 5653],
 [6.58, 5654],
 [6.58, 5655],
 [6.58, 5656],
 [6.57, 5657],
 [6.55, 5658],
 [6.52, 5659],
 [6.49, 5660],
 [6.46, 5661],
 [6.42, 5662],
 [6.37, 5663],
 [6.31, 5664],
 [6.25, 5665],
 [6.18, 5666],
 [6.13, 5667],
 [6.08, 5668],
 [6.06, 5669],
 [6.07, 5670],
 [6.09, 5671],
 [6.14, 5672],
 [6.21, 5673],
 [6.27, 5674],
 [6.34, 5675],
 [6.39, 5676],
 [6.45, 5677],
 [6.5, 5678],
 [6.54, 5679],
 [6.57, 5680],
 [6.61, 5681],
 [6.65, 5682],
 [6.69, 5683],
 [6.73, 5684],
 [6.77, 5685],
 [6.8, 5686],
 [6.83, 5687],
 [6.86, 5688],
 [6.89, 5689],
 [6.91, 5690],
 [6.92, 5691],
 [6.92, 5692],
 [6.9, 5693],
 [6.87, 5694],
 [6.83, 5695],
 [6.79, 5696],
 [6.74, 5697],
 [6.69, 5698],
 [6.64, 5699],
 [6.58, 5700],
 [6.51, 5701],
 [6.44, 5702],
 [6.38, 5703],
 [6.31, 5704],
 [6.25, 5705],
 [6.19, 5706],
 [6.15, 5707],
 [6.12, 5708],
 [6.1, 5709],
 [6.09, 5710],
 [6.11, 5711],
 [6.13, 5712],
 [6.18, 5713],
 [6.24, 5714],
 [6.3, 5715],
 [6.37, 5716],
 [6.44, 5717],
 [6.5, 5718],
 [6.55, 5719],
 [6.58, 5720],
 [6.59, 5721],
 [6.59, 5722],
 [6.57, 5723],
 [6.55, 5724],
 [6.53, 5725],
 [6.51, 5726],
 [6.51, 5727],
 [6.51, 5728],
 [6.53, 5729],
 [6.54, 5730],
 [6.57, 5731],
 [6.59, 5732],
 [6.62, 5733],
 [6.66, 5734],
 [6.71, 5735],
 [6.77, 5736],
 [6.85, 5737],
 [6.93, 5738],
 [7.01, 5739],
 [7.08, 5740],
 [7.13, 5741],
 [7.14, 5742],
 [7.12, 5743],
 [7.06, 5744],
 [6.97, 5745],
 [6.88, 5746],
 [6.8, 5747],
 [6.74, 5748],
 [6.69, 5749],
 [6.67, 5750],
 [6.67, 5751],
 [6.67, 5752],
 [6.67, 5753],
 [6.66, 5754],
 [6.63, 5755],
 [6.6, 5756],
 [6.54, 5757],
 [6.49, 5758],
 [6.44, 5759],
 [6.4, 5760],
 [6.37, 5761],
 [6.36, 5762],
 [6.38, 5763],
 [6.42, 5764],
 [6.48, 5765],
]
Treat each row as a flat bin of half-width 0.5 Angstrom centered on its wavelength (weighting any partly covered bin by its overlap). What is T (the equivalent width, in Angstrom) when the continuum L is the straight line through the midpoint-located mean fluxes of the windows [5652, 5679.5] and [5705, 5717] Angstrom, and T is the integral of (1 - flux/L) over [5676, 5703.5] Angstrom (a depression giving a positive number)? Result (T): -1.87 Angstrom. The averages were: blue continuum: 6.36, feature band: 6.7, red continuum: 6.19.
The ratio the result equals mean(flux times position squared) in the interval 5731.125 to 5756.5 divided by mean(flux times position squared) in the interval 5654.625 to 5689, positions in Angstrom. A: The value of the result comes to 1.08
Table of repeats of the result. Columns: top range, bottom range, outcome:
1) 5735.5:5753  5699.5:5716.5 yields 1.11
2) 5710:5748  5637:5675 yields 1.08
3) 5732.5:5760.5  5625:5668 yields 1.13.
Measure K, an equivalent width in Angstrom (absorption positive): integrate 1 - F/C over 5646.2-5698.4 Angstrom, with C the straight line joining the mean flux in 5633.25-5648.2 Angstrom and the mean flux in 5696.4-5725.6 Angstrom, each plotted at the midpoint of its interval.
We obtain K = -2.91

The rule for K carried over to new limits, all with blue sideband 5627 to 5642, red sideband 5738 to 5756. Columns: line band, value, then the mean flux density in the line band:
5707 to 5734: 0.9 Angstrom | 6.42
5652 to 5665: -0.8 Angstrom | 6.49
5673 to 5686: -0.5 Angstrom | 6.54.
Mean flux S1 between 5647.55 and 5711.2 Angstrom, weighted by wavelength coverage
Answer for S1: 6.49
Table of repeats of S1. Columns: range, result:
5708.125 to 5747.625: 6.61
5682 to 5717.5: 6.54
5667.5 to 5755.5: 6.58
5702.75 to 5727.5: 6.35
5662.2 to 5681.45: 6.29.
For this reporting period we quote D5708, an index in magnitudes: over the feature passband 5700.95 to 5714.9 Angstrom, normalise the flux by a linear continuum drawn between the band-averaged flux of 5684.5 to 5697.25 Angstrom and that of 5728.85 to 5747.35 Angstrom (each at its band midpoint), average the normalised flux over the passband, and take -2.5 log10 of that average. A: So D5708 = 0.10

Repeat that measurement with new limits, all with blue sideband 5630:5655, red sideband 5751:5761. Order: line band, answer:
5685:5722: -0.03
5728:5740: -0.04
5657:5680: -0.01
